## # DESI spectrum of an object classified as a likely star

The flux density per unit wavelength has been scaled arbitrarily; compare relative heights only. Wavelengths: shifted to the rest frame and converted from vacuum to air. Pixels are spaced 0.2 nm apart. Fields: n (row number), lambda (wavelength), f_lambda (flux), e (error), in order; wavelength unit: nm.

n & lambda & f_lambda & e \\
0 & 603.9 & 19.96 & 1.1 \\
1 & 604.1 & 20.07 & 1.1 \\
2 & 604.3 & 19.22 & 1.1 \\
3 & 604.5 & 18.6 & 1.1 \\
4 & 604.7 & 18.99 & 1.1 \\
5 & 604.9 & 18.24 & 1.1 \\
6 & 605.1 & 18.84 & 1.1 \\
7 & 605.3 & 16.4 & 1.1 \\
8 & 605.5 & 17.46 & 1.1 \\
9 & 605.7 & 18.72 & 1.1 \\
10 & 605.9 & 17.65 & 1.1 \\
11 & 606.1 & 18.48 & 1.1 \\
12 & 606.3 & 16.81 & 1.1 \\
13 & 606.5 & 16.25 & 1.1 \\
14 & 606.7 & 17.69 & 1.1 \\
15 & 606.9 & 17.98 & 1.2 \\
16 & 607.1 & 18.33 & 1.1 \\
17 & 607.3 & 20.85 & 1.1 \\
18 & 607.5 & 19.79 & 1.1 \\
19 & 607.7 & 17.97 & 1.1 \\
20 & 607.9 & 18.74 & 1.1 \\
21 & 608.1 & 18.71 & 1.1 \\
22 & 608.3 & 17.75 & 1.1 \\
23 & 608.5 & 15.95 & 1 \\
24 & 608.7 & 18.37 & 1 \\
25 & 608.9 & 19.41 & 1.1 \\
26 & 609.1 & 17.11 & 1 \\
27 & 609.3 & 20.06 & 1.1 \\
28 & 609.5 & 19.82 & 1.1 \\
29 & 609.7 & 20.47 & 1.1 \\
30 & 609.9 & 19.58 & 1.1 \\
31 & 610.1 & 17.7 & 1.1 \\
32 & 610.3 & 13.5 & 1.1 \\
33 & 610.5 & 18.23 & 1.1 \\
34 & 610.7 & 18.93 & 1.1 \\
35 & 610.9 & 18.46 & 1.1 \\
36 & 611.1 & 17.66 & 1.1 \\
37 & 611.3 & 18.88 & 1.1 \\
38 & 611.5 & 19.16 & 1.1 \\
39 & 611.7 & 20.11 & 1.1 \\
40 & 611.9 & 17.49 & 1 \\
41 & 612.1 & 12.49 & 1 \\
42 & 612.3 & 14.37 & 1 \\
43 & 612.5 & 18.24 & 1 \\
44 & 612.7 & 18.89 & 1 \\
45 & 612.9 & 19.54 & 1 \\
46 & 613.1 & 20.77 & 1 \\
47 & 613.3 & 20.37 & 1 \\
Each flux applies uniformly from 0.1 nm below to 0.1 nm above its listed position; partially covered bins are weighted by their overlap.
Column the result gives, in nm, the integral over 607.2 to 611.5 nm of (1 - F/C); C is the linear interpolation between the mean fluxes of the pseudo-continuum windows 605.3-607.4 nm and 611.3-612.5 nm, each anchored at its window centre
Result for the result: -0.26 nm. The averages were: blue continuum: 17.9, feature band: 18.5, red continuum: 17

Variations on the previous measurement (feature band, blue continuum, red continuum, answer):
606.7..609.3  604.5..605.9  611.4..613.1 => -0.07 nm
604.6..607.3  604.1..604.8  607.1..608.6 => 0.13 nm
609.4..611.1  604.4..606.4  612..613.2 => -0.07 nm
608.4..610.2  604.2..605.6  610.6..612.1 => -0.05 nm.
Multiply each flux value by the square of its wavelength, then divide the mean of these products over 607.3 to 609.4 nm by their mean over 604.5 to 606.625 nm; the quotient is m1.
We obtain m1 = 1.0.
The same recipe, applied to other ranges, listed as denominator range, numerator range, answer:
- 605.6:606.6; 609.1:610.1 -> 1.12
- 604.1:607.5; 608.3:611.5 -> 1.02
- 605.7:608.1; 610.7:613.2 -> 1.00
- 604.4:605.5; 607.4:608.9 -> 1.02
